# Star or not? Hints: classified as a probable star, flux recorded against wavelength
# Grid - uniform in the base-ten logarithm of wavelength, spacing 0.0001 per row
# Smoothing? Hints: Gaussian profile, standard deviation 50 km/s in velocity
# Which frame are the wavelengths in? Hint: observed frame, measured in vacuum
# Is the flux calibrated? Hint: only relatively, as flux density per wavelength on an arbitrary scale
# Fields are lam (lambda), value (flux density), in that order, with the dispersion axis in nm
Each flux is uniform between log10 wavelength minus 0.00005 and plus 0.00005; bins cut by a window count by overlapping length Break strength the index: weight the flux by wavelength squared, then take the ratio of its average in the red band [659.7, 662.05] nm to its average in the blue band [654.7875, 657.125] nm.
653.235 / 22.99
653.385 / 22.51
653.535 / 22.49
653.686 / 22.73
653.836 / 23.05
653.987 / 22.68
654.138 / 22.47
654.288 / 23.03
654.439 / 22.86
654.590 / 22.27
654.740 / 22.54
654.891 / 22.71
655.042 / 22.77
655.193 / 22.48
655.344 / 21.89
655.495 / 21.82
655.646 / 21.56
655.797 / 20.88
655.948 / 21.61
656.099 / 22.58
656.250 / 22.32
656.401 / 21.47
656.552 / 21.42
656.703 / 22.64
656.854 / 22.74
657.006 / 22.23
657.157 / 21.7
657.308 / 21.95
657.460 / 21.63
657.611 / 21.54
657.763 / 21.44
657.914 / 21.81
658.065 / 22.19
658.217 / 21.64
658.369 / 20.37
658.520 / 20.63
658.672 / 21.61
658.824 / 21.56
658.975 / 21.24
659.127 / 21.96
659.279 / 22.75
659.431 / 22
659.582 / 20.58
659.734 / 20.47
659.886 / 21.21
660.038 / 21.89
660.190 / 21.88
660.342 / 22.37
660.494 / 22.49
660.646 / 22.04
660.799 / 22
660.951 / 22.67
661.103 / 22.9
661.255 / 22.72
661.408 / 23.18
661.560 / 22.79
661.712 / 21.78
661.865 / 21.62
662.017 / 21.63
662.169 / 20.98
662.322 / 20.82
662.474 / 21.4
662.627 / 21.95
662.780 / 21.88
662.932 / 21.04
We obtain 1.0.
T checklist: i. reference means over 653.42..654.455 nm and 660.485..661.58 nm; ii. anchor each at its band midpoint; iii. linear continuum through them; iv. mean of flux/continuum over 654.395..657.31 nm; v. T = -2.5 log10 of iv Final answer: 0.028 mag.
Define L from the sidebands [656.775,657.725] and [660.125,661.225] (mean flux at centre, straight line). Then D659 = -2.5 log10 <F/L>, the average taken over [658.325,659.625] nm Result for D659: 0.034 mag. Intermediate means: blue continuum 21.9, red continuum 22.4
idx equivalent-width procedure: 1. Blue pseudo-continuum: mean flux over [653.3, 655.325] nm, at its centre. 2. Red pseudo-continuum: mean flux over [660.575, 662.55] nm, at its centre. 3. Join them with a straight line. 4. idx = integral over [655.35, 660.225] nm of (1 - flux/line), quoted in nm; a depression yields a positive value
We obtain 0.15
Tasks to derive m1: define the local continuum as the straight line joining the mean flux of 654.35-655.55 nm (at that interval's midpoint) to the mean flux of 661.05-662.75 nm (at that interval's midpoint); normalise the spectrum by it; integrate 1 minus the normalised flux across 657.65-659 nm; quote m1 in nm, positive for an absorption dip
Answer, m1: 0.05 nm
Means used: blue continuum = 22.4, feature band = 21.4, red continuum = 22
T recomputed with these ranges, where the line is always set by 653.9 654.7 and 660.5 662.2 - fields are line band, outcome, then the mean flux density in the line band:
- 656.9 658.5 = 0.04 mag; 21.6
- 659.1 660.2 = 0.04 mag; 21.6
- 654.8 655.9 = 0.03 mag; 22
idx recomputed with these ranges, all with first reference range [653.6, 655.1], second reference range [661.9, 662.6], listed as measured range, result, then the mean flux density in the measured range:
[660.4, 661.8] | -0.065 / 22.5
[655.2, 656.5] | 0.037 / 21.8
